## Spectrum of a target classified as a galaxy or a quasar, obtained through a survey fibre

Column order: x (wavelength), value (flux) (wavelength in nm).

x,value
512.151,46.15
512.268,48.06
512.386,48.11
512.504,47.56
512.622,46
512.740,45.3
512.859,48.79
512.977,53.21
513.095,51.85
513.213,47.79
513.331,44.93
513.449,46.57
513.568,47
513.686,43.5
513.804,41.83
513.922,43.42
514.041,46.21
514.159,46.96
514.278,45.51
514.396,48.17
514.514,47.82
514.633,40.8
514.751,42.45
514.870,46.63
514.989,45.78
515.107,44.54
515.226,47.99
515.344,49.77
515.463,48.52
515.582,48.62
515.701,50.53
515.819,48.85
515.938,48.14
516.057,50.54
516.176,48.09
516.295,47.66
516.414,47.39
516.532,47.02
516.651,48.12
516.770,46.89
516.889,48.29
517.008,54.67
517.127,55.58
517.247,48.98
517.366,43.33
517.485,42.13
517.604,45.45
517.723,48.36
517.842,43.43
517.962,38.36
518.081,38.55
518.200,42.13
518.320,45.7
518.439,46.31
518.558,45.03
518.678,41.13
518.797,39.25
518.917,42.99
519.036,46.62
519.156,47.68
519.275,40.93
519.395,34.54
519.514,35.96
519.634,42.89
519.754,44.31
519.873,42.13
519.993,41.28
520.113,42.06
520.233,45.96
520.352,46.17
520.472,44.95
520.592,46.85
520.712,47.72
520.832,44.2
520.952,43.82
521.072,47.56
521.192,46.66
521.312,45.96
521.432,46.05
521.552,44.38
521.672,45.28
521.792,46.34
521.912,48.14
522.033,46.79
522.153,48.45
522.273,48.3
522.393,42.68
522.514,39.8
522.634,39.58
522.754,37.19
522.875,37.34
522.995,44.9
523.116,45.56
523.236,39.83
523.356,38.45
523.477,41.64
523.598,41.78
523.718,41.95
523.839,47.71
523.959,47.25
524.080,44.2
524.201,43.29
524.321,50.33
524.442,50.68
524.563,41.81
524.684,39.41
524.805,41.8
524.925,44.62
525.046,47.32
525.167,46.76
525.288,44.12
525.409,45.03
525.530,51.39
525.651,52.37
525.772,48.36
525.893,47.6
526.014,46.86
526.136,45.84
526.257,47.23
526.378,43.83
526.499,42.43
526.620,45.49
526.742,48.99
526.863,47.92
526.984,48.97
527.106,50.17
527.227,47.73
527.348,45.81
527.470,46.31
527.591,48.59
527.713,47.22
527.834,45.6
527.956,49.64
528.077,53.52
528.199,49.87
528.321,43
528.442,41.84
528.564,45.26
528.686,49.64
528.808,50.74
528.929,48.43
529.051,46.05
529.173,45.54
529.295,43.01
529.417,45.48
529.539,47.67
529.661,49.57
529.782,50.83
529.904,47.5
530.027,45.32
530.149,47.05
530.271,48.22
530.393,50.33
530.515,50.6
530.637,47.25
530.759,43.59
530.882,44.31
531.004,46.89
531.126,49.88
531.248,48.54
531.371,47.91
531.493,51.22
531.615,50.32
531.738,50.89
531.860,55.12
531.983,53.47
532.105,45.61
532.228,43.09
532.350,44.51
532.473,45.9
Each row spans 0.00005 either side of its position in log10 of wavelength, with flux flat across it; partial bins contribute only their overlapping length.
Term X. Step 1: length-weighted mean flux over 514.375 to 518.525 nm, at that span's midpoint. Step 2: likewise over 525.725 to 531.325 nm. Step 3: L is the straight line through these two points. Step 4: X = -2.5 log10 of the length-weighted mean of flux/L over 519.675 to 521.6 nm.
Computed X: 0.05 mag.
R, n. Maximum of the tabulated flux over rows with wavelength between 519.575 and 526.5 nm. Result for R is 52.37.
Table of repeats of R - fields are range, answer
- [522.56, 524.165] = 47.71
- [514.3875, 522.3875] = 55.58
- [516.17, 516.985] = 48.29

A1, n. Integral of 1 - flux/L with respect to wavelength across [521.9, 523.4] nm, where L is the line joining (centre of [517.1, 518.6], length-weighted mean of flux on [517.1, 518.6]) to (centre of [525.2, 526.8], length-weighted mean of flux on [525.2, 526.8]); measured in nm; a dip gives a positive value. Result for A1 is 0.11 nm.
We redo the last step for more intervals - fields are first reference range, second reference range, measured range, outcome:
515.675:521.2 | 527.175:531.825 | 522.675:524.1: 0.13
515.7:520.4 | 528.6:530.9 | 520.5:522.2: -0.02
